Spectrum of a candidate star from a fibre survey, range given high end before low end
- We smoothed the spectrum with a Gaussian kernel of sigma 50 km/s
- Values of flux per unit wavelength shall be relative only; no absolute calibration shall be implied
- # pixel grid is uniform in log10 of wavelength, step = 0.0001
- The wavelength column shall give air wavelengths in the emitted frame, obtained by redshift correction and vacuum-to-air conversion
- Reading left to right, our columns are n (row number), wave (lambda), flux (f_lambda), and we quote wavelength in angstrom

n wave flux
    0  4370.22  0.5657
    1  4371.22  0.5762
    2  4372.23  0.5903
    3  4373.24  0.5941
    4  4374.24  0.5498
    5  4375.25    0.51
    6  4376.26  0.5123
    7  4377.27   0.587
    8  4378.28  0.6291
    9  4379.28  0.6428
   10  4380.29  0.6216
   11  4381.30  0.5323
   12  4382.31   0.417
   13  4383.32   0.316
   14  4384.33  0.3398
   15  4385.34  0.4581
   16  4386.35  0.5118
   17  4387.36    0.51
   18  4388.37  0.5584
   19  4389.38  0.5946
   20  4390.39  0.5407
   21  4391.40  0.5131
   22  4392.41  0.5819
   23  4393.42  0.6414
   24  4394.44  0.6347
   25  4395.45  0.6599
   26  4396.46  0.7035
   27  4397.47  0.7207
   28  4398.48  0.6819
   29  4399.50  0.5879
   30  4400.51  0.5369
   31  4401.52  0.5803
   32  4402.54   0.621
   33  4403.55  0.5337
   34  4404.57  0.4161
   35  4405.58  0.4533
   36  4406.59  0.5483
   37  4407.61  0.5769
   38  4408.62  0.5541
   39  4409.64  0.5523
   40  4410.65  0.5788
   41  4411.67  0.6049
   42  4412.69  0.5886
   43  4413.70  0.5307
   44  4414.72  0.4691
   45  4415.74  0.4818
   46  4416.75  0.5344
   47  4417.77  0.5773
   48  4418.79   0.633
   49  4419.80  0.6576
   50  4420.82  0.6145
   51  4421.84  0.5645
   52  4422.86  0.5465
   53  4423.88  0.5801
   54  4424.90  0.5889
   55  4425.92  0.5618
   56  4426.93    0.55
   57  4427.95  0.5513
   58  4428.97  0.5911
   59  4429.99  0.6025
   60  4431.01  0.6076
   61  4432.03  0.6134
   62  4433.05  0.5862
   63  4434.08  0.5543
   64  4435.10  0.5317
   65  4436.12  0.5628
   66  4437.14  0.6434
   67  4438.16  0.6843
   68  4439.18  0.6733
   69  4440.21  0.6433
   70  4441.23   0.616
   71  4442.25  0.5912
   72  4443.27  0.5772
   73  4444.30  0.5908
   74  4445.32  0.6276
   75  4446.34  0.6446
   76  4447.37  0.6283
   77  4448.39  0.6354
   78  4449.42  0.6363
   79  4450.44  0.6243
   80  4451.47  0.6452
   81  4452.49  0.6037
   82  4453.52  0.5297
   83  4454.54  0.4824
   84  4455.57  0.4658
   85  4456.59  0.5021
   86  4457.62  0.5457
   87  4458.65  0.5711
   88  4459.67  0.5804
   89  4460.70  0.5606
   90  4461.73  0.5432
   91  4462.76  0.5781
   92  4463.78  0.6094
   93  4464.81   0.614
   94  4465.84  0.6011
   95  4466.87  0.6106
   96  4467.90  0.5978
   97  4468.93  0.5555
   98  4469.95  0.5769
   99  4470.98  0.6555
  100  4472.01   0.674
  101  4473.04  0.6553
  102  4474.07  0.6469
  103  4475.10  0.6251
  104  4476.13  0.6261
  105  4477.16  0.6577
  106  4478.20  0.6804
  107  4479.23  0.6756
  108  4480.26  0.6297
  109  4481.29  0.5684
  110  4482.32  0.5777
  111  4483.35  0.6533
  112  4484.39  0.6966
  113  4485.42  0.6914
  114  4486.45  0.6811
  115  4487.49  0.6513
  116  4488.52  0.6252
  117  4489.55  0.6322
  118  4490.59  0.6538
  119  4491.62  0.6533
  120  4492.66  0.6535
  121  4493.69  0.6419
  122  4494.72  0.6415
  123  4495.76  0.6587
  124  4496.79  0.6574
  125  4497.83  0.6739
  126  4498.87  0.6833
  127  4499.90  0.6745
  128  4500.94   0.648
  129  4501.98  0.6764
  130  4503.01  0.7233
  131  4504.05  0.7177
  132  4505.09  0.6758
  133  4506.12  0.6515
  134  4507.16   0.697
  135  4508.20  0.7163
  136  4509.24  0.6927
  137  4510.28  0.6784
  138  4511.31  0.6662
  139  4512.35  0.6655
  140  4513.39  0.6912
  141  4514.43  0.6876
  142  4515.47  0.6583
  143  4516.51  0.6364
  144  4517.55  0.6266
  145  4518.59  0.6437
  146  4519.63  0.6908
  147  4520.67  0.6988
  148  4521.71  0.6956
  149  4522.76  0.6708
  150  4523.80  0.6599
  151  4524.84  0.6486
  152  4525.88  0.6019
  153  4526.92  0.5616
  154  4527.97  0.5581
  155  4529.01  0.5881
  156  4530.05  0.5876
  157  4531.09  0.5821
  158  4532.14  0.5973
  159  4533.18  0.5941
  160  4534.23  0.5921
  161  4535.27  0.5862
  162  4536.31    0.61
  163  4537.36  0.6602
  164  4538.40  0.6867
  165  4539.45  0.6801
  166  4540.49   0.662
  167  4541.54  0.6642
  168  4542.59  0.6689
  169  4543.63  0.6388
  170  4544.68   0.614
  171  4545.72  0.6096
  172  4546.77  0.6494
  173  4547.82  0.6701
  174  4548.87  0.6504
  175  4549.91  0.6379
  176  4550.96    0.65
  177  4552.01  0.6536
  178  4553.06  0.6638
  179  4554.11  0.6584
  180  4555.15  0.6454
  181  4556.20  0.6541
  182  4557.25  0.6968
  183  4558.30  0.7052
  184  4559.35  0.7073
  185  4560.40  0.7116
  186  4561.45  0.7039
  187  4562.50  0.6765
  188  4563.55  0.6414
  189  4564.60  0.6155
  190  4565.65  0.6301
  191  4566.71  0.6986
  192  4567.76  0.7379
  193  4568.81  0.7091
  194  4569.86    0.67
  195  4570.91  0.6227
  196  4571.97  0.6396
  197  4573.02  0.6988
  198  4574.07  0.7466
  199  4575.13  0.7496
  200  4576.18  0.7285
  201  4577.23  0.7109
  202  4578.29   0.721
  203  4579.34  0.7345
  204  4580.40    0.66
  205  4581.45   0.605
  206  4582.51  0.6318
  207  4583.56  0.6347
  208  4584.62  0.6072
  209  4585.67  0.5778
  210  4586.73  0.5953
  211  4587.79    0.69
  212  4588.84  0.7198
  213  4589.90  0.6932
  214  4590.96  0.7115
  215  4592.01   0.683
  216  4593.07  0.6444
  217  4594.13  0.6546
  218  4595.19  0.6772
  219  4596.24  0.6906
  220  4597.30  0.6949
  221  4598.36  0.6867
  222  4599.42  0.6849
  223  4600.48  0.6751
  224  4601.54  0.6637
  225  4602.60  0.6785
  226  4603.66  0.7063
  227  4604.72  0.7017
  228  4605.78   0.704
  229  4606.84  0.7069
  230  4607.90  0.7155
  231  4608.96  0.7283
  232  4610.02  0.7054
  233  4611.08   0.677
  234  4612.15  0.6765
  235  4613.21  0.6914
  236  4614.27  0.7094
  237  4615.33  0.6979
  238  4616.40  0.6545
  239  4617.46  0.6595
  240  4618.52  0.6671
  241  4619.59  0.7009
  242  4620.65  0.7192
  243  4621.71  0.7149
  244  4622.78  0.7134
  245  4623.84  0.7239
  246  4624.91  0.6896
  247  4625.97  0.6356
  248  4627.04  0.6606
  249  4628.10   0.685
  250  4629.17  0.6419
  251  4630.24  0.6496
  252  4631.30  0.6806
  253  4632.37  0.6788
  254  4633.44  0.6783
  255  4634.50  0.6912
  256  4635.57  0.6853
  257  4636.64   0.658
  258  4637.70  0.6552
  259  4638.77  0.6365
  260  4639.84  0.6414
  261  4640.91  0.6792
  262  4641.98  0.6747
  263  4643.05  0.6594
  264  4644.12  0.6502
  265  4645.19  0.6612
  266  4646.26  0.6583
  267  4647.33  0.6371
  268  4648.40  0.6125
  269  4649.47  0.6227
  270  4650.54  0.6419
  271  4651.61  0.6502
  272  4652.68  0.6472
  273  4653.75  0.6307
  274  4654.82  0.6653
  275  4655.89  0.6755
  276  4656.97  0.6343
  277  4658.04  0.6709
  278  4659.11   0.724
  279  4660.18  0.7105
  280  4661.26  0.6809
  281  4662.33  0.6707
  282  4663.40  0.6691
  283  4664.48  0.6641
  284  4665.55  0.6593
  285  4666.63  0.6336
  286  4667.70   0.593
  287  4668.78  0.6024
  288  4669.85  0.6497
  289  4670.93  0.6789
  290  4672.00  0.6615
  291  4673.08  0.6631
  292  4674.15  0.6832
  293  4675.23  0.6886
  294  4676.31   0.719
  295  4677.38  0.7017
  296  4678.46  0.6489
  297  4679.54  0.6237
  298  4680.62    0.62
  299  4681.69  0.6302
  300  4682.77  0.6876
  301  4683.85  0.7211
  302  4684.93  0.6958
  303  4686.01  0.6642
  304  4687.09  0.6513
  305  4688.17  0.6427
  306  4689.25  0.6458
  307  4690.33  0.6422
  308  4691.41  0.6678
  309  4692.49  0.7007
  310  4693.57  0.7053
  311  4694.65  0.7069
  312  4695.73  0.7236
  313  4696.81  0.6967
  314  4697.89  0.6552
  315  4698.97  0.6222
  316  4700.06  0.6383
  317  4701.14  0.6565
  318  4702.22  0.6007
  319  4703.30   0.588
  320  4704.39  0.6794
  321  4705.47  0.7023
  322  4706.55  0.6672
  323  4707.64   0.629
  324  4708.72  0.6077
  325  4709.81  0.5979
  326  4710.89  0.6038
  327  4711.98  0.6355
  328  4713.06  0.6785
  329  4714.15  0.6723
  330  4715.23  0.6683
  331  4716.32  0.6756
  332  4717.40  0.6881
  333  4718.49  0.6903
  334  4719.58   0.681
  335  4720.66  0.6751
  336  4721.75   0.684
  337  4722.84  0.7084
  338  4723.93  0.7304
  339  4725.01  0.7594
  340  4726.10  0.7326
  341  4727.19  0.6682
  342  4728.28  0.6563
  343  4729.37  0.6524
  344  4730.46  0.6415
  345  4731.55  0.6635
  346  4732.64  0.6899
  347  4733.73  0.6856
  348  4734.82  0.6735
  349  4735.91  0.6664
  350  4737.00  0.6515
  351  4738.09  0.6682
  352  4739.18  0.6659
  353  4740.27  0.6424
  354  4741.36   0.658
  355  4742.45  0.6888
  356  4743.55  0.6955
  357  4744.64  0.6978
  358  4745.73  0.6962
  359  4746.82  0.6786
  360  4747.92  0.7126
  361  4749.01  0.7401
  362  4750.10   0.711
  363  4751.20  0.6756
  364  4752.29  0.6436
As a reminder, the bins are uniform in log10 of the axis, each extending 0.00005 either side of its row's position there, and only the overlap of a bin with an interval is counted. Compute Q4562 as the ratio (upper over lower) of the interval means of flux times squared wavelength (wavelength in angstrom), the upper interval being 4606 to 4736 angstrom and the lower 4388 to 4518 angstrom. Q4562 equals 1.20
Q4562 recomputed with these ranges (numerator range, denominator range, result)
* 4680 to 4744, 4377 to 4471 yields 1.32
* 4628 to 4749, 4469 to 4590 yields 1.09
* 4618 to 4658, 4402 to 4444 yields 1.27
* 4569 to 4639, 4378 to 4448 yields 1.29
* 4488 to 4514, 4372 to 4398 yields 1.27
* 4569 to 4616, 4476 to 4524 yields 1.07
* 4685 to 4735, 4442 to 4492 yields 1.21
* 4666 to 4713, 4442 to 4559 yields 1.12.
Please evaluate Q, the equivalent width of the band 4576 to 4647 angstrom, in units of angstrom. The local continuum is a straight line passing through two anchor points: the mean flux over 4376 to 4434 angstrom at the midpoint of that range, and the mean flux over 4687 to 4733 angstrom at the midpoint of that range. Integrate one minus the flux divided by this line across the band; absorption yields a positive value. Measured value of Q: -4.9 angstrom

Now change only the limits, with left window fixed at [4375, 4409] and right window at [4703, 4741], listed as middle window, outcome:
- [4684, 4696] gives -0.36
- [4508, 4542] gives -2.42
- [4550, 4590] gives -3.72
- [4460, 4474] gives -0.57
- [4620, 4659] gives -1.53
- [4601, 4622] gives -2.12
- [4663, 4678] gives -0.26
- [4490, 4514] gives -3.29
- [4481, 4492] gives -1.10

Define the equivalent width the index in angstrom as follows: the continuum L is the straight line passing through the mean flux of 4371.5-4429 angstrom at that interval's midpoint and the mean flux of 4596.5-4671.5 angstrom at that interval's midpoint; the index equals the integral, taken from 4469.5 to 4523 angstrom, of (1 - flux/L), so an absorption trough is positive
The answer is -4.9 angstrom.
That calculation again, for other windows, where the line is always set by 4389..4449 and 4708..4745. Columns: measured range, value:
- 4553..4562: -0.8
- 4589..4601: -0.9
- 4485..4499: -1.1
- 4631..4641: -0.3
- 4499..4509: -1.2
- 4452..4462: 1.0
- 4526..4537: 0.5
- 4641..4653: 0.0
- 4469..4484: -0.8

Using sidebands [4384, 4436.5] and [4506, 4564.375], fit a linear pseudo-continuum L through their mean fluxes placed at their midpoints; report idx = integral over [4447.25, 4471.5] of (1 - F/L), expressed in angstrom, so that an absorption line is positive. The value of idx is 0.81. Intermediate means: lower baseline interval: 0.568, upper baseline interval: 0.652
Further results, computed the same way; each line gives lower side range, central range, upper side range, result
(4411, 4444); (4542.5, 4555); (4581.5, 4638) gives 0.0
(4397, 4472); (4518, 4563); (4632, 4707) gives -2.0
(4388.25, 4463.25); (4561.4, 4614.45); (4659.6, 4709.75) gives -4.1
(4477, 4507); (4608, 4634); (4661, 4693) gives -1.0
